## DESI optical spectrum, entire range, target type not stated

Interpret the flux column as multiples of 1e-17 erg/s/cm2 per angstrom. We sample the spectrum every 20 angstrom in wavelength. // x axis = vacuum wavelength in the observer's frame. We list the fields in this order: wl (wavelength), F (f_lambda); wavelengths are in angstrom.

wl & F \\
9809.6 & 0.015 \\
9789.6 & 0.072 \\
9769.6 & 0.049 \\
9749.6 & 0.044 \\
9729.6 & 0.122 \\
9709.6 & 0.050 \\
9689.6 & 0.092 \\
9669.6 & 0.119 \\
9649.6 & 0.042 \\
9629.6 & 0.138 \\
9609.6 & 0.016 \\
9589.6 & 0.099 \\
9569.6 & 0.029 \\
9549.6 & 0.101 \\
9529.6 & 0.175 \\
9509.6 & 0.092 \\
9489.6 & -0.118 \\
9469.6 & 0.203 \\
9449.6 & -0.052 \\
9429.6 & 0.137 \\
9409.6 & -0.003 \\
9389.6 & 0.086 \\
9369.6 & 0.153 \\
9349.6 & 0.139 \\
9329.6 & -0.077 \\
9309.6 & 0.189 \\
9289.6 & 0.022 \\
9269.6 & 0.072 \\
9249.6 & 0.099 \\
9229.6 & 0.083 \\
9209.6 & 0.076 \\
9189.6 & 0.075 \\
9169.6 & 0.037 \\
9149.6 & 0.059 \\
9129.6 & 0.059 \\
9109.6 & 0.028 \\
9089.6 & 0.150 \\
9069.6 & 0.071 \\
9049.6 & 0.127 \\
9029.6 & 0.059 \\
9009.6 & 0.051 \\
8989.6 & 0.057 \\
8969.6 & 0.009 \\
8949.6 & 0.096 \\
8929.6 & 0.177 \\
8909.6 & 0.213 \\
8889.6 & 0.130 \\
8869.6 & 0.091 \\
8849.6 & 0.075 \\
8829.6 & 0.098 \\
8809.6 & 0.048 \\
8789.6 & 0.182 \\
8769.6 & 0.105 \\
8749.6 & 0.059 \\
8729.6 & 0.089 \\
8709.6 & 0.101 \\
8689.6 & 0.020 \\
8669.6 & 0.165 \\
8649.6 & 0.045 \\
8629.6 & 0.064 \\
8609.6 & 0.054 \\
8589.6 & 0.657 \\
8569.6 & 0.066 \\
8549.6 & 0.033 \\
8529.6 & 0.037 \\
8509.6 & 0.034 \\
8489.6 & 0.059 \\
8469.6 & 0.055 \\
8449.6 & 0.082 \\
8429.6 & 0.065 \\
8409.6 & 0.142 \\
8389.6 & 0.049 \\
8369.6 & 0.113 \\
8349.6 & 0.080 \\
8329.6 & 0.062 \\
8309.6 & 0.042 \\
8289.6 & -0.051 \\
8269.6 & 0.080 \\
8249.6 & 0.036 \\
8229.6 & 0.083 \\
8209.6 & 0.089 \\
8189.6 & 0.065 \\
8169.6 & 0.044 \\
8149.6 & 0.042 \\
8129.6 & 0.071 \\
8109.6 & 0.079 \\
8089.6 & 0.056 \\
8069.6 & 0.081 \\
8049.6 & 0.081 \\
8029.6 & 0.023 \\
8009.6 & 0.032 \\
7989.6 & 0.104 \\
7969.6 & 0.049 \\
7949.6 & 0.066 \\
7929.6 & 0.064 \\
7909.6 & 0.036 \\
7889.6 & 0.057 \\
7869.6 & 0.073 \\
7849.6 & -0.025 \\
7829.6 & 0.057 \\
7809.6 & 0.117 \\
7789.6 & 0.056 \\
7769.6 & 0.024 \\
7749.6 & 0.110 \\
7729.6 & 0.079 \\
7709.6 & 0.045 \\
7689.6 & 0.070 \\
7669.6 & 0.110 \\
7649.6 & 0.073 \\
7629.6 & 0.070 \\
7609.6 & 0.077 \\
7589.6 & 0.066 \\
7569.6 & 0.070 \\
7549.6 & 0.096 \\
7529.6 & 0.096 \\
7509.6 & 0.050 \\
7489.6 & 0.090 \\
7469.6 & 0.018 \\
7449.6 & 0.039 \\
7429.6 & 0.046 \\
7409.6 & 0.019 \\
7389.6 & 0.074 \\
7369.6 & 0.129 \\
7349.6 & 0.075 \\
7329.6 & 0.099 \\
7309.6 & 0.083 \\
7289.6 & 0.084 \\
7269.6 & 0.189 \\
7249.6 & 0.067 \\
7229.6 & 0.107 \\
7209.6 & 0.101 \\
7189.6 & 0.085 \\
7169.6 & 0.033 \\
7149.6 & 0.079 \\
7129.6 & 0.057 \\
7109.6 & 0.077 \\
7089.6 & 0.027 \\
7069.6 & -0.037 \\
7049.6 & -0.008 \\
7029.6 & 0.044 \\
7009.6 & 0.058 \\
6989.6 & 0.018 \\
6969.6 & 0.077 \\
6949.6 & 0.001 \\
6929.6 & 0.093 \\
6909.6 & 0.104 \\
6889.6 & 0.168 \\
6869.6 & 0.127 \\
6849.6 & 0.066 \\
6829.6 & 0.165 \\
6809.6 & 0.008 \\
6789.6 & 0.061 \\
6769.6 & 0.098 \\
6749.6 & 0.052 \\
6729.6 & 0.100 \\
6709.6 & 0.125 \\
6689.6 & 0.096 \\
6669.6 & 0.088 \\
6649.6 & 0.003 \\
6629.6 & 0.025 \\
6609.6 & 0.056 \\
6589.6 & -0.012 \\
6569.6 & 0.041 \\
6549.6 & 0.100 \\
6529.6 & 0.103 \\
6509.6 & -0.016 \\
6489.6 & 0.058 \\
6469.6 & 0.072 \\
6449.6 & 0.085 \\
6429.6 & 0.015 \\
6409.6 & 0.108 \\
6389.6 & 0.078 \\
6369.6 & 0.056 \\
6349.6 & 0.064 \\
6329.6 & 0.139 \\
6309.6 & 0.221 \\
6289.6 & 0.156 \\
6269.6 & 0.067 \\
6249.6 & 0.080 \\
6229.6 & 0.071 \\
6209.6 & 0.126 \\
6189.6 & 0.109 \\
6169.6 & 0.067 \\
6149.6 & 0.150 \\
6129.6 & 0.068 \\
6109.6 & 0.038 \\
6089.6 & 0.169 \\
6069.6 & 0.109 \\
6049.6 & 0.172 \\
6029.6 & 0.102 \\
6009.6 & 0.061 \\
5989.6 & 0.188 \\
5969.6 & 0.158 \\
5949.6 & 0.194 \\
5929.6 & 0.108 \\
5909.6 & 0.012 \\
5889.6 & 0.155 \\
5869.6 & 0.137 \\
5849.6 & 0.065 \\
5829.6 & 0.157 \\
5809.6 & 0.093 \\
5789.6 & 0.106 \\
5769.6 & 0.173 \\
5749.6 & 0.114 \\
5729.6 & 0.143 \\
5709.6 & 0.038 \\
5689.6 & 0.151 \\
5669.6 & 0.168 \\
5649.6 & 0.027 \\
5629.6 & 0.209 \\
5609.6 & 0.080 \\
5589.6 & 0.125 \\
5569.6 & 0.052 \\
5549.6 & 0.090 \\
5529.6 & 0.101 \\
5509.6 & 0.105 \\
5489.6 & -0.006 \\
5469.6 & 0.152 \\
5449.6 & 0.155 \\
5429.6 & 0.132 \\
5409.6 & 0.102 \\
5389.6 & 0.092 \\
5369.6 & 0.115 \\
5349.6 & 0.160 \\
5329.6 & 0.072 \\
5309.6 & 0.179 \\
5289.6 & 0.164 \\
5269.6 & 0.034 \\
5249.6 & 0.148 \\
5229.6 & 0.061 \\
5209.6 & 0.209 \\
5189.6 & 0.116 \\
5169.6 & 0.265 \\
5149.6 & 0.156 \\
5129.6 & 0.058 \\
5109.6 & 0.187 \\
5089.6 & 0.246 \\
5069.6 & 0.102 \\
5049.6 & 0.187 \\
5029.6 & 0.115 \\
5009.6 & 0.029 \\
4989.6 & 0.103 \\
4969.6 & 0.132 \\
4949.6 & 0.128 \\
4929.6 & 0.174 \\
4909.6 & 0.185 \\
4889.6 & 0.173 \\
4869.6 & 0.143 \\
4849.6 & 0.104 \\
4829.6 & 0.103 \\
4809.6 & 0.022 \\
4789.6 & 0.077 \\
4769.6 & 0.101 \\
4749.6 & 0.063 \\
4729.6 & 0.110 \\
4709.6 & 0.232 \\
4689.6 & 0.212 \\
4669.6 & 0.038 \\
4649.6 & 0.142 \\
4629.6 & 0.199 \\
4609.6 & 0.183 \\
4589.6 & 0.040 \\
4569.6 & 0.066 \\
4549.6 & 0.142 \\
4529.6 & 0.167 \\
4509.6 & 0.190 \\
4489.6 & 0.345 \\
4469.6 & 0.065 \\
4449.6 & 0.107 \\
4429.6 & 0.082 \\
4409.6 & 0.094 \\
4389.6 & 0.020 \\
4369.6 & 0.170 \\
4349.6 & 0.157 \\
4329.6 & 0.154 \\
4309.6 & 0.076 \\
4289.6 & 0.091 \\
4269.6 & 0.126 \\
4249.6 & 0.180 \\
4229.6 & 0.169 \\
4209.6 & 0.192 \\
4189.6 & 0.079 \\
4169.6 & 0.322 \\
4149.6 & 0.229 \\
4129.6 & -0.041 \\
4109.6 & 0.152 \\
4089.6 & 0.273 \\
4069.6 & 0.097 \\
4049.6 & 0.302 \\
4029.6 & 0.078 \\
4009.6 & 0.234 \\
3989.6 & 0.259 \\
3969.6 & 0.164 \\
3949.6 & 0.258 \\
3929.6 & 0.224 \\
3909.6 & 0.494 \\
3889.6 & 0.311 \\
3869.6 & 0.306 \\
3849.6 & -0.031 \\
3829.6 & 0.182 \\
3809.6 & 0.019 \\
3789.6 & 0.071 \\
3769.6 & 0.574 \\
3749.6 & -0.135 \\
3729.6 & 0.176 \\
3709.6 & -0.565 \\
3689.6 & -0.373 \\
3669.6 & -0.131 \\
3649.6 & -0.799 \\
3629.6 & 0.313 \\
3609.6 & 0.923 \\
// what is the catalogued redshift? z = 1.303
